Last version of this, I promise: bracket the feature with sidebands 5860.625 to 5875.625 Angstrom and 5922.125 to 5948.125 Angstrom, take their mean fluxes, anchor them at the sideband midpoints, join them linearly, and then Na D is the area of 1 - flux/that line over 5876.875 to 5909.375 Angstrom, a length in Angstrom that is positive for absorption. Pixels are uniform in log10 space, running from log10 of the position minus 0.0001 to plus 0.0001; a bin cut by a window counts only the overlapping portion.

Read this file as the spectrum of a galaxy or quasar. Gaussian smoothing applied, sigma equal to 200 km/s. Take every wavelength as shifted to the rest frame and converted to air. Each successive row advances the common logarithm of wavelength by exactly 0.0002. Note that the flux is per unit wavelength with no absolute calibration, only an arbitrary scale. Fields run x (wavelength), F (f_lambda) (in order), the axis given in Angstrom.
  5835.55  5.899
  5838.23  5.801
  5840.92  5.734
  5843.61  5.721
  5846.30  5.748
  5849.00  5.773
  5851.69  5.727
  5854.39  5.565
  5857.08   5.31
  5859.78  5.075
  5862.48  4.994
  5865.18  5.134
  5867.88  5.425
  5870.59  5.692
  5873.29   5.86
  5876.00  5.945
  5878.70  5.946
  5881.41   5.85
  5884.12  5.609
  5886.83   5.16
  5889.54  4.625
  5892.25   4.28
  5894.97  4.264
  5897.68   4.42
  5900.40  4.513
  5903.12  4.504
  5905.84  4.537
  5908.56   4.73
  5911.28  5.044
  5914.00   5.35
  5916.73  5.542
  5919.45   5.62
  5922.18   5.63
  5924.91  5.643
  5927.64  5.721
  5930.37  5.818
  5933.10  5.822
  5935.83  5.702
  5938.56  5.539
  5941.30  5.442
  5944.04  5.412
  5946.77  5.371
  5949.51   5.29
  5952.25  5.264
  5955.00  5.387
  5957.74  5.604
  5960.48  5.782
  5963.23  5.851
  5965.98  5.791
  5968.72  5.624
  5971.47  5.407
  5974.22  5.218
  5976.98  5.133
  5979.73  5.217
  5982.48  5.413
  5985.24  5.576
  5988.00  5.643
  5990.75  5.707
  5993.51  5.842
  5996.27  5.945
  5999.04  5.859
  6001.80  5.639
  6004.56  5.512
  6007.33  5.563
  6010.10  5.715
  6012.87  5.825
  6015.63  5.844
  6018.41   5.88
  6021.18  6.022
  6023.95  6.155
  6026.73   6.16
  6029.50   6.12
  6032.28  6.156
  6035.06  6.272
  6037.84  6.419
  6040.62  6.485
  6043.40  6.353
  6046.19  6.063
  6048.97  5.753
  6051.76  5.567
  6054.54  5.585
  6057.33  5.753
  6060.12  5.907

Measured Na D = 3.6 Angstrom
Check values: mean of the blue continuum 5.44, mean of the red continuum 5.61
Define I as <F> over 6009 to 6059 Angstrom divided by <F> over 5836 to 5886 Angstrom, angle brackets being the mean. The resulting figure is 1.1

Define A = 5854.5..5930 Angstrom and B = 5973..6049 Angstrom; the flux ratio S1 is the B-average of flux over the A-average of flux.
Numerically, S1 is 1.12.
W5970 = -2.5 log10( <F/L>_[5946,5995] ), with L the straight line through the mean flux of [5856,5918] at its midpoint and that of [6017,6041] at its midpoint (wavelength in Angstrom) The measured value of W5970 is 0.04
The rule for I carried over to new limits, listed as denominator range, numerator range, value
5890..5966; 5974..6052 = 1.11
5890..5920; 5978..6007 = 1.18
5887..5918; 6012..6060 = 1.28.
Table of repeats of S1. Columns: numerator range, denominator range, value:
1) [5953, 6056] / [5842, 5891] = 1.05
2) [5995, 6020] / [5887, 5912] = 1.26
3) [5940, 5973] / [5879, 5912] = 1.14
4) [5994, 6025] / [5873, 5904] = 1.15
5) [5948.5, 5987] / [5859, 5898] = 1.04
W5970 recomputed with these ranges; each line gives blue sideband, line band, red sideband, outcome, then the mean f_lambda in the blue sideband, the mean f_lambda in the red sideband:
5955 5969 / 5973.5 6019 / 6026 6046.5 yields 0.07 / 5.71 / 6.27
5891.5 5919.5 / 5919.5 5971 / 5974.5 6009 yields -0.09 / 4.77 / 5.58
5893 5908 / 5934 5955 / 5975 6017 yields -0.09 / 4.45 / 5.62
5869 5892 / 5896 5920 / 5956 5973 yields 0.14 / 5.52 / 5.67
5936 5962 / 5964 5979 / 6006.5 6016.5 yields 0.02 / 5.47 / 5.74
